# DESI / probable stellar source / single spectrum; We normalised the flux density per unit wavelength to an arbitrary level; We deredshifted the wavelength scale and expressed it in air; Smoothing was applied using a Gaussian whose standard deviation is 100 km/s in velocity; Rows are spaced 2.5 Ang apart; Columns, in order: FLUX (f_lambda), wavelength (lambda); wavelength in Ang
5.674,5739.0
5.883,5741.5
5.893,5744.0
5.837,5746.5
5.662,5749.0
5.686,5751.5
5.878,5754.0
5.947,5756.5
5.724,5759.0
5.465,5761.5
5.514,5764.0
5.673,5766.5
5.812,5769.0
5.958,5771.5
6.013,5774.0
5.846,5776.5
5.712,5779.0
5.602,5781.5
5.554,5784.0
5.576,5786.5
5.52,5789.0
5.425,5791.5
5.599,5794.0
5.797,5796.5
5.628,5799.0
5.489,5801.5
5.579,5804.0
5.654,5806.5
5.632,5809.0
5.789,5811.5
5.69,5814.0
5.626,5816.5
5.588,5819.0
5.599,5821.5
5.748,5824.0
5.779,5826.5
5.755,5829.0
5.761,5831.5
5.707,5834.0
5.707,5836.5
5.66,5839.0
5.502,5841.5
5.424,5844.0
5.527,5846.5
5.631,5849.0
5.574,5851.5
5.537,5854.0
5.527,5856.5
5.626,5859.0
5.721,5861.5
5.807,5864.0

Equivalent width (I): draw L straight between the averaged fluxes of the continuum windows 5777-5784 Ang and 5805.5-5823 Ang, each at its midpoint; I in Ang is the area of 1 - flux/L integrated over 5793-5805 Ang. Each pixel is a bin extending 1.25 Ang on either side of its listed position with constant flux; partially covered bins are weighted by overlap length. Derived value 0.1 Ang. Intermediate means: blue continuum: 5.66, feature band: 5.62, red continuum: 5.66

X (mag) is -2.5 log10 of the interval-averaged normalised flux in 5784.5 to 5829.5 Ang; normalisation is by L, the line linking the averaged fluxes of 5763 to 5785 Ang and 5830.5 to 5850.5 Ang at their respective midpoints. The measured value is 0.01 mag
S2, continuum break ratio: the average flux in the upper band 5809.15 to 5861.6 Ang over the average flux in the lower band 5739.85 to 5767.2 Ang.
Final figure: 0.98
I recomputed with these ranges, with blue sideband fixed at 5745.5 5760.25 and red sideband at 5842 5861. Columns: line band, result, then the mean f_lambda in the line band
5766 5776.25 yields -0.23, 5.88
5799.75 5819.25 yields 0.07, 5.63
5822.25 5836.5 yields -0.34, 5.74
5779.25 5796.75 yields 0.39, 5.58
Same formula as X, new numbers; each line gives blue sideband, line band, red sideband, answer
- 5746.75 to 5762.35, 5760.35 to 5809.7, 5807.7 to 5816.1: 0.01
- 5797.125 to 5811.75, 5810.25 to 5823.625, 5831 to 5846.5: -0.01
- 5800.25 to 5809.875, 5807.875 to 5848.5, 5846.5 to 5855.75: -0.01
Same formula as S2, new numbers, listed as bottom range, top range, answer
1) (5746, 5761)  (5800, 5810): 0.97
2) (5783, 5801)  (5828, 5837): 1.03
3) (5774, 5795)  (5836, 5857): 0.99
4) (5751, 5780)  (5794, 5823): 0.98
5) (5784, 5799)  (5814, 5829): 1.02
